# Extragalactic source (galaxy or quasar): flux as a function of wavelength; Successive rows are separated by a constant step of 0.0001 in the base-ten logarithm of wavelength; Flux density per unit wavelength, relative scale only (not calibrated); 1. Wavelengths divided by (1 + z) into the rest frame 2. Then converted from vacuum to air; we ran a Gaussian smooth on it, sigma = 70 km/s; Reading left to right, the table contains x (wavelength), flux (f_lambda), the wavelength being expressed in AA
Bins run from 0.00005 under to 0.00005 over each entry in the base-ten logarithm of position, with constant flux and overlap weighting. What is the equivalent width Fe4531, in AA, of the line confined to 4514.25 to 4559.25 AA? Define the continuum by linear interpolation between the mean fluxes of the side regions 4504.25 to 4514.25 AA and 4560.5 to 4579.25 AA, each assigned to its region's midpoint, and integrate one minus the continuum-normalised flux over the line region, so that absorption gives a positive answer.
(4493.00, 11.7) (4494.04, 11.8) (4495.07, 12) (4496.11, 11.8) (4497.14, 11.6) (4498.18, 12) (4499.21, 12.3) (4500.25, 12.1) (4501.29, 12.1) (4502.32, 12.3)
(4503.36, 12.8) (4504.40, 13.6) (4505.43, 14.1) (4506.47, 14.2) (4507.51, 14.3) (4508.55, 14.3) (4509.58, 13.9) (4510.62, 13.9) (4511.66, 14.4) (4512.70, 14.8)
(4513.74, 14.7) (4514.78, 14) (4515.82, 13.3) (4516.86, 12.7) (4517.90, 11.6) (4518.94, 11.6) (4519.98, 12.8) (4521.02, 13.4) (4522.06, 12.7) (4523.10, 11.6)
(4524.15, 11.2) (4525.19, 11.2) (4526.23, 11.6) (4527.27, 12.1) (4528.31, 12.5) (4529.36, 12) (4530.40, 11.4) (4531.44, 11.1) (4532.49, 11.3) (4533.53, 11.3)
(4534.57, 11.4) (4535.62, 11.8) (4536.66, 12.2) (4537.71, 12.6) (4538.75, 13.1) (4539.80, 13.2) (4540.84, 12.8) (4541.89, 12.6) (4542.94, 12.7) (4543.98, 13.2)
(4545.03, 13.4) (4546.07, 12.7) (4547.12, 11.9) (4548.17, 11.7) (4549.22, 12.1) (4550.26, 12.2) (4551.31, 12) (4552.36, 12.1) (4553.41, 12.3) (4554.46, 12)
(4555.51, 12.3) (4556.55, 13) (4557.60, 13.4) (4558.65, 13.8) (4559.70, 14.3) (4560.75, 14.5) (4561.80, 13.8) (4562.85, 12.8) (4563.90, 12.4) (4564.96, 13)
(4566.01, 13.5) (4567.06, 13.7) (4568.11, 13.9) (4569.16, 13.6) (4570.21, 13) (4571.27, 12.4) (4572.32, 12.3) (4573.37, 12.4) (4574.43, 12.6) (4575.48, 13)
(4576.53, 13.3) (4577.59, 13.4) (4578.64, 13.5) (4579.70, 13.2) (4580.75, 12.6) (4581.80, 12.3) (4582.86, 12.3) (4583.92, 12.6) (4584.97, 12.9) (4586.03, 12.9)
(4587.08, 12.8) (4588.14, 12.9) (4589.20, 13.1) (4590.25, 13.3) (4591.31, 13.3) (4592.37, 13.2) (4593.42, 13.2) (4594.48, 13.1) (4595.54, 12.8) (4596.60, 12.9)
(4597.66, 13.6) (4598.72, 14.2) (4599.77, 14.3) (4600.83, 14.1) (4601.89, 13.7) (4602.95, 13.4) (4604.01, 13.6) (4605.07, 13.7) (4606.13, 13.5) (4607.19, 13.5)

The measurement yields 4.6 AA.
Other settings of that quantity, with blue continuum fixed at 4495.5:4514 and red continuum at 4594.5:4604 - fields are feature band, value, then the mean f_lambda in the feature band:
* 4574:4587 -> 0.6 AA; 12.9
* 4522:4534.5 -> 1.6 AA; 11.6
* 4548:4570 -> 0.8 AA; 13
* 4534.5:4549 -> 0.9 AA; 12.5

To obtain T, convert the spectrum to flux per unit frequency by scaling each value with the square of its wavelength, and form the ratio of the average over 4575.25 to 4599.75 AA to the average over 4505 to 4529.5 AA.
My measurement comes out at 1.04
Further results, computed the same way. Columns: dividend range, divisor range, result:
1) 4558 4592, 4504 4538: 1.06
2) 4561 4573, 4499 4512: 1.01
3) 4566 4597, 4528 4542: 1.10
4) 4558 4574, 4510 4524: 1.03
